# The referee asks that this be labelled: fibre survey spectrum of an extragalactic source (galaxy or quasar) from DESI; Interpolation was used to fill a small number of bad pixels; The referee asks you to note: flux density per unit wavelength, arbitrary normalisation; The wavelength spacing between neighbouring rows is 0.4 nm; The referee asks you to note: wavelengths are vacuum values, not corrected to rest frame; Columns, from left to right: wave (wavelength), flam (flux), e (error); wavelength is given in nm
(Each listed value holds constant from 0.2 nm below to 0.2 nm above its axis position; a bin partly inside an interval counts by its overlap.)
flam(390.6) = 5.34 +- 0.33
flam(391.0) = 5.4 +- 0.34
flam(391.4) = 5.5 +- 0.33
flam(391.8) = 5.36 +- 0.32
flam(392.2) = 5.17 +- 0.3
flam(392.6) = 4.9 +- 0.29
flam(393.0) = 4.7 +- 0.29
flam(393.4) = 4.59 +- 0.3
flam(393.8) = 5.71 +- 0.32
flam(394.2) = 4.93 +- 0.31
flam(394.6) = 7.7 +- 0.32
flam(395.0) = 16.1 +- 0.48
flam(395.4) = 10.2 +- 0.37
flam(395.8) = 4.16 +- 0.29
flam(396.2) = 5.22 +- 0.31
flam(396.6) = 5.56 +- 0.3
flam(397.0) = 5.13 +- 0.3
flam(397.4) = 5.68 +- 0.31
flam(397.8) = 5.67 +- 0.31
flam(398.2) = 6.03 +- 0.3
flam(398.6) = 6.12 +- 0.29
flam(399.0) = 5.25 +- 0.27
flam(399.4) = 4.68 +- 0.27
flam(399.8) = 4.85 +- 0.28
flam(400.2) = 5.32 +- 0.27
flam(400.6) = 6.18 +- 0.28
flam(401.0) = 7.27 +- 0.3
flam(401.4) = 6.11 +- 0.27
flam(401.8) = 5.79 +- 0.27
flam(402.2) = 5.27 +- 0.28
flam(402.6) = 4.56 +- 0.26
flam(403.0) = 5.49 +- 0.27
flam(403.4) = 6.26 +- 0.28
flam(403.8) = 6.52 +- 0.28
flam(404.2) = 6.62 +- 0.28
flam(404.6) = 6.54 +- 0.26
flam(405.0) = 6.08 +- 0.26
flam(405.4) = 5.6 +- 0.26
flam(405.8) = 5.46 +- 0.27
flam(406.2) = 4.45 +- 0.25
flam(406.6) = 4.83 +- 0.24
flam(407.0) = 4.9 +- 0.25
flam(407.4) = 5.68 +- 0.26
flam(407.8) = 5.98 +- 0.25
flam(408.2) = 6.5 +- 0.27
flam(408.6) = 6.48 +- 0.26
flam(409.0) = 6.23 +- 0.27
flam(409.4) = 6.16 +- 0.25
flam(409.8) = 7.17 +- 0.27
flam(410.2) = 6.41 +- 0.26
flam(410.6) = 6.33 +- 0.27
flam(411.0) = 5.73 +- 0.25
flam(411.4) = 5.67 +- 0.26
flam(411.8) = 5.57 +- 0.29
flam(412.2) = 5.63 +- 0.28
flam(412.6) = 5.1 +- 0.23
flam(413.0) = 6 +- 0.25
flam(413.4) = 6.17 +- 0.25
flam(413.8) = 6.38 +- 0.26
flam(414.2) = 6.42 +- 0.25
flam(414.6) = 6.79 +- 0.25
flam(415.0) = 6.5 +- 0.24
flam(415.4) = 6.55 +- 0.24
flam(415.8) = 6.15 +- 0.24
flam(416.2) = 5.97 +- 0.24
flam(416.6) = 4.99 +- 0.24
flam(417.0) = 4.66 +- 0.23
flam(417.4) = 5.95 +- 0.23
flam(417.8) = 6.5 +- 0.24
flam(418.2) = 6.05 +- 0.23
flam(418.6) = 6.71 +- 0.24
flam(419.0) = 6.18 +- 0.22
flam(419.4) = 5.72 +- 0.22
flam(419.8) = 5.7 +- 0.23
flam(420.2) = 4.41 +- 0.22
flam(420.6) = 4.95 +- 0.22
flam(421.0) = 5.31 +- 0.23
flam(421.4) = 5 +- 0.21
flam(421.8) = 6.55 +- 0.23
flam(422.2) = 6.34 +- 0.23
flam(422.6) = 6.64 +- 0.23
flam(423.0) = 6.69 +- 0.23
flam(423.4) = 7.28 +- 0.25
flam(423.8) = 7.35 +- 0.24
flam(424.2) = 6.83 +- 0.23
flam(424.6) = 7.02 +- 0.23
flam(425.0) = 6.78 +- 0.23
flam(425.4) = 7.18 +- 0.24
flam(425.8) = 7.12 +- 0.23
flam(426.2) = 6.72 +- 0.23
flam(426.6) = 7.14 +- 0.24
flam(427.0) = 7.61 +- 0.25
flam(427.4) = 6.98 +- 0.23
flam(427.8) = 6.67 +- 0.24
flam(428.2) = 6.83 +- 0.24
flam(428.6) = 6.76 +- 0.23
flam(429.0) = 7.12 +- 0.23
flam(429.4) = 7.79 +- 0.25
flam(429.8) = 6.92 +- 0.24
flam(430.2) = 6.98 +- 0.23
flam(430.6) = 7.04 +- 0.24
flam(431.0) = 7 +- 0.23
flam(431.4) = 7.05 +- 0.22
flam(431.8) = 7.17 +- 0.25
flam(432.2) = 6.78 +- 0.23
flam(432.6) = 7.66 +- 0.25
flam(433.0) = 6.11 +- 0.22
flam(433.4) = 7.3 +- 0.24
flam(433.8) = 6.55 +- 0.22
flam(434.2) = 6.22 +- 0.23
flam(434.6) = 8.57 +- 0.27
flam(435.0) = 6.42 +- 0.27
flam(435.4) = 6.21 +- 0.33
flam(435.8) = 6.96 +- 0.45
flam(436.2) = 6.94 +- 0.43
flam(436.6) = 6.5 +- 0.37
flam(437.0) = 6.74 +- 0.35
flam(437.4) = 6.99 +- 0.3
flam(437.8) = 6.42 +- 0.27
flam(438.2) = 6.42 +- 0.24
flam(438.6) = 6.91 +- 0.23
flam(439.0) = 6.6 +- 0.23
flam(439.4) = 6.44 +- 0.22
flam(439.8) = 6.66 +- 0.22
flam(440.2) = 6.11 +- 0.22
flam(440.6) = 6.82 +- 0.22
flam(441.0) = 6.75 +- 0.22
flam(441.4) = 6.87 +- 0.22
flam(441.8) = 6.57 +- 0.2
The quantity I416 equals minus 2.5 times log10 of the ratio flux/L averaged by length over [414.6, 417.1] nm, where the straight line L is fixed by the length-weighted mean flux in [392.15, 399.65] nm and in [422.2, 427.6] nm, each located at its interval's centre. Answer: 0.14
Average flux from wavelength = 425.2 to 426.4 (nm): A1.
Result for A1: 7.01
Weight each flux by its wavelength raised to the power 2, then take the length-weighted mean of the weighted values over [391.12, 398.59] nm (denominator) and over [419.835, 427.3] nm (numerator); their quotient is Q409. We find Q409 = 1.20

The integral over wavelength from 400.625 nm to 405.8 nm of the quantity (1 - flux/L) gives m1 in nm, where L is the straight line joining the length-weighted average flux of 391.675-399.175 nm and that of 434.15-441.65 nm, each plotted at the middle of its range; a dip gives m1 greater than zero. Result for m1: 0.27 nm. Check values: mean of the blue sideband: 6.23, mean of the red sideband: 6.72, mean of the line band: 5.99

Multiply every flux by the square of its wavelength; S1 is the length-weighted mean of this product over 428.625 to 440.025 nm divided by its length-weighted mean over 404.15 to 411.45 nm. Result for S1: 1.31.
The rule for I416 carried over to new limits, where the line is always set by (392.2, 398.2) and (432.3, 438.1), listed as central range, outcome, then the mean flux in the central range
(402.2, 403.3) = 0.24 mag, 5.18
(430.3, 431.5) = -0.04 mag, 7.02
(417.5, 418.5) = 0.06 mag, 6.29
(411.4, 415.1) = 0.10 mag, 6.03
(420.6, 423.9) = 0.07 mag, 6.28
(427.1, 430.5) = -0.04 mag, 7.02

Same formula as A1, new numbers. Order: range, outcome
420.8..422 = 5.62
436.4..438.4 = 6.61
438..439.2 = 6.64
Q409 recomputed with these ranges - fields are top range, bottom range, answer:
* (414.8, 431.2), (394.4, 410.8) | 1.16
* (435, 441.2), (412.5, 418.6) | 1.22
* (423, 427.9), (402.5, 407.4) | 1.38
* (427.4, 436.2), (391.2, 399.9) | 1.37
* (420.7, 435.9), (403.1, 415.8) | 1.24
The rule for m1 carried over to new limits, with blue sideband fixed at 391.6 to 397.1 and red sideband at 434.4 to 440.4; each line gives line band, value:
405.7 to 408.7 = 0.461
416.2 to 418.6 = 0.303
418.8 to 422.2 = 0.553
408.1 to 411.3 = 0.085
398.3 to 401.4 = 0.358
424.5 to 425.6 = -0.059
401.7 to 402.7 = 0.194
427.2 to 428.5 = -0.032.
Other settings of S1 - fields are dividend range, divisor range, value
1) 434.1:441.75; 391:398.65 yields 1.33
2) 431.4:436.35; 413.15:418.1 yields 1.24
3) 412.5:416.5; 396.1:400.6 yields 1.23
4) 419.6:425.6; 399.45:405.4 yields 1.18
